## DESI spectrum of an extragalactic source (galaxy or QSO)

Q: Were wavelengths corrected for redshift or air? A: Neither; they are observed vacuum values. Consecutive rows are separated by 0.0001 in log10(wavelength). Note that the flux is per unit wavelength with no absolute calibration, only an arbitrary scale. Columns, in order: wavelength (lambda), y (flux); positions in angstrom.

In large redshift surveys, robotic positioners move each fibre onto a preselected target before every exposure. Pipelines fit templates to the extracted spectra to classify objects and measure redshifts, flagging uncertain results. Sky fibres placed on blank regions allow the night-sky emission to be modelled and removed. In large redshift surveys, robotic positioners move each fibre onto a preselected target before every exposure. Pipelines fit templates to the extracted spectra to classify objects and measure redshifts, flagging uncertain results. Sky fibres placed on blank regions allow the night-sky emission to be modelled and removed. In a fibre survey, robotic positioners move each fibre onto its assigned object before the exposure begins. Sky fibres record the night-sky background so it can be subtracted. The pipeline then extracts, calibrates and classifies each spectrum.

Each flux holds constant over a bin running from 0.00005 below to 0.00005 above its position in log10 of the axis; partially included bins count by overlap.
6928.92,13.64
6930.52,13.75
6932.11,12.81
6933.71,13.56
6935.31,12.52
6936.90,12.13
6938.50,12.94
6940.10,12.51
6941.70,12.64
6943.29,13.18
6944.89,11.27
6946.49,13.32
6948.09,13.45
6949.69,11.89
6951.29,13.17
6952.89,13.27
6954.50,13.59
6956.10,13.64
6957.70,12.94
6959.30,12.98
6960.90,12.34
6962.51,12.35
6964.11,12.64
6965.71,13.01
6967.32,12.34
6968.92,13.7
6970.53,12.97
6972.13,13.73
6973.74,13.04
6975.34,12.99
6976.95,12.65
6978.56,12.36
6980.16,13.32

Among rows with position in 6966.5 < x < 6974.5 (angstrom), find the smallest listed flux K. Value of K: 12.34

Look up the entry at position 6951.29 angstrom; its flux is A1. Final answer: 13.17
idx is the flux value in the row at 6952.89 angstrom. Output 13.27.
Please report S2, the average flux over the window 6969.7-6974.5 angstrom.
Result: 13.2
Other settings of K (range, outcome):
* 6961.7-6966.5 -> 12.35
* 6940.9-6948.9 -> 11.27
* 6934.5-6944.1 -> 12.13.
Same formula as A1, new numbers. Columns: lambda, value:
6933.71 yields 13.56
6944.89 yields 11.27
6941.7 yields 12.64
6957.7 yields 12.94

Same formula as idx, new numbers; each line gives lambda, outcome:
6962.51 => 12.35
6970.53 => 12.97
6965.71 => 13.01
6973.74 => 13.04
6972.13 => 13.73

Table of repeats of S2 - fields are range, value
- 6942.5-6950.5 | 12.6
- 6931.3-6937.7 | 12.8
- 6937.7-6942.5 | 12.7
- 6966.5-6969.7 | 13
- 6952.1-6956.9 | 13.5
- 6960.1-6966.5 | 12.6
